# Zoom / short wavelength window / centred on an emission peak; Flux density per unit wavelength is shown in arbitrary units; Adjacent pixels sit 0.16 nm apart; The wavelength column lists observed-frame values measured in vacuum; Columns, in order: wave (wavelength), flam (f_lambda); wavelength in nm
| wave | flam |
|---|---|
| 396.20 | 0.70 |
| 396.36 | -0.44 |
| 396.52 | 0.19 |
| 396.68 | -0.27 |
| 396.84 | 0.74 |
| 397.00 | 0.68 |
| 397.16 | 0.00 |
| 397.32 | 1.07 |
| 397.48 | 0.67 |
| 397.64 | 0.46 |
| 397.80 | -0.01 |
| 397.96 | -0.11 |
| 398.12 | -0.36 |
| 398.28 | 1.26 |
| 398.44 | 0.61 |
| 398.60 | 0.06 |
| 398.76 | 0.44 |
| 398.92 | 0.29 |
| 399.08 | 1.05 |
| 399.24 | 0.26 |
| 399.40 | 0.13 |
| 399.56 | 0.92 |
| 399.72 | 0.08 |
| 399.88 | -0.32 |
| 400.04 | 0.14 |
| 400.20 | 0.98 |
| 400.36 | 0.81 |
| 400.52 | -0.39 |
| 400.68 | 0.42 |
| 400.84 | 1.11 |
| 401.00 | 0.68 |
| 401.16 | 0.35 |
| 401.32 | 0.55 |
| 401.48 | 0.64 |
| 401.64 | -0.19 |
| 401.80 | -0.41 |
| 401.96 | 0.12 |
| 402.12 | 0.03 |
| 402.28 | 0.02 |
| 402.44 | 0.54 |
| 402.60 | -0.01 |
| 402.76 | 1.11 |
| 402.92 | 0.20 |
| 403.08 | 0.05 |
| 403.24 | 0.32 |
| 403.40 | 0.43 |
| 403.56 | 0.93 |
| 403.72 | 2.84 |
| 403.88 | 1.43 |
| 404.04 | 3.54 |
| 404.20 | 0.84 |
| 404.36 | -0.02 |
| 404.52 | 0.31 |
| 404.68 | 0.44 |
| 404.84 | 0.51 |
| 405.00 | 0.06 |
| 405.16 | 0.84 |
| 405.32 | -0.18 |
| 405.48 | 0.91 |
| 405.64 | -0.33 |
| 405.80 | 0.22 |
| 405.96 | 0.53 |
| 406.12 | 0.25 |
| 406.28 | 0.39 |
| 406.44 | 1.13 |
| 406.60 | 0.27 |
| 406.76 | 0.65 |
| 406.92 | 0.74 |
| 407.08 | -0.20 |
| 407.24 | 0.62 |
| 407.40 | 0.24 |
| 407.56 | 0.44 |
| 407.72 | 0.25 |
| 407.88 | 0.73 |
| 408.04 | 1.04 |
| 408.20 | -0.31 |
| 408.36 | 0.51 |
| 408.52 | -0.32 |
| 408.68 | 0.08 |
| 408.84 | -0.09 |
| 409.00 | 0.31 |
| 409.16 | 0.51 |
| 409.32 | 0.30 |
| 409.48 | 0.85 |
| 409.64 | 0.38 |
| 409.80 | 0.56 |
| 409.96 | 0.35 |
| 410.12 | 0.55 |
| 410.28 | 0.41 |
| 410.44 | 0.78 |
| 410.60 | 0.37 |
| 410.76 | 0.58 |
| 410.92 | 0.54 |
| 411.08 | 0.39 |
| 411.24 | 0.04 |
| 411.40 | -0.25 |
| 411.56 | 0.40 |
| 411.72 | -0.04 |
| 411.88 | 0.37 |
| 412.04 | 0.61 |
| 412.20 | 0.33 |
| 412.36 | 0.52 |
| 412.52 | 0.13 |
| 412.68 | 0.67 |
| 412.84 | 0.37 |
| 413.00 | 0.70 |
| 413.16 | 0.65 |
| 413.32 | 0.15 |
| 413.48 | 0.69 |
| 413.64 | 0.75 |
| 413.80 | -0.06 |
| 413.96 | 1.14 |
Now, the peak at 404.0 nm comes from [O II]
